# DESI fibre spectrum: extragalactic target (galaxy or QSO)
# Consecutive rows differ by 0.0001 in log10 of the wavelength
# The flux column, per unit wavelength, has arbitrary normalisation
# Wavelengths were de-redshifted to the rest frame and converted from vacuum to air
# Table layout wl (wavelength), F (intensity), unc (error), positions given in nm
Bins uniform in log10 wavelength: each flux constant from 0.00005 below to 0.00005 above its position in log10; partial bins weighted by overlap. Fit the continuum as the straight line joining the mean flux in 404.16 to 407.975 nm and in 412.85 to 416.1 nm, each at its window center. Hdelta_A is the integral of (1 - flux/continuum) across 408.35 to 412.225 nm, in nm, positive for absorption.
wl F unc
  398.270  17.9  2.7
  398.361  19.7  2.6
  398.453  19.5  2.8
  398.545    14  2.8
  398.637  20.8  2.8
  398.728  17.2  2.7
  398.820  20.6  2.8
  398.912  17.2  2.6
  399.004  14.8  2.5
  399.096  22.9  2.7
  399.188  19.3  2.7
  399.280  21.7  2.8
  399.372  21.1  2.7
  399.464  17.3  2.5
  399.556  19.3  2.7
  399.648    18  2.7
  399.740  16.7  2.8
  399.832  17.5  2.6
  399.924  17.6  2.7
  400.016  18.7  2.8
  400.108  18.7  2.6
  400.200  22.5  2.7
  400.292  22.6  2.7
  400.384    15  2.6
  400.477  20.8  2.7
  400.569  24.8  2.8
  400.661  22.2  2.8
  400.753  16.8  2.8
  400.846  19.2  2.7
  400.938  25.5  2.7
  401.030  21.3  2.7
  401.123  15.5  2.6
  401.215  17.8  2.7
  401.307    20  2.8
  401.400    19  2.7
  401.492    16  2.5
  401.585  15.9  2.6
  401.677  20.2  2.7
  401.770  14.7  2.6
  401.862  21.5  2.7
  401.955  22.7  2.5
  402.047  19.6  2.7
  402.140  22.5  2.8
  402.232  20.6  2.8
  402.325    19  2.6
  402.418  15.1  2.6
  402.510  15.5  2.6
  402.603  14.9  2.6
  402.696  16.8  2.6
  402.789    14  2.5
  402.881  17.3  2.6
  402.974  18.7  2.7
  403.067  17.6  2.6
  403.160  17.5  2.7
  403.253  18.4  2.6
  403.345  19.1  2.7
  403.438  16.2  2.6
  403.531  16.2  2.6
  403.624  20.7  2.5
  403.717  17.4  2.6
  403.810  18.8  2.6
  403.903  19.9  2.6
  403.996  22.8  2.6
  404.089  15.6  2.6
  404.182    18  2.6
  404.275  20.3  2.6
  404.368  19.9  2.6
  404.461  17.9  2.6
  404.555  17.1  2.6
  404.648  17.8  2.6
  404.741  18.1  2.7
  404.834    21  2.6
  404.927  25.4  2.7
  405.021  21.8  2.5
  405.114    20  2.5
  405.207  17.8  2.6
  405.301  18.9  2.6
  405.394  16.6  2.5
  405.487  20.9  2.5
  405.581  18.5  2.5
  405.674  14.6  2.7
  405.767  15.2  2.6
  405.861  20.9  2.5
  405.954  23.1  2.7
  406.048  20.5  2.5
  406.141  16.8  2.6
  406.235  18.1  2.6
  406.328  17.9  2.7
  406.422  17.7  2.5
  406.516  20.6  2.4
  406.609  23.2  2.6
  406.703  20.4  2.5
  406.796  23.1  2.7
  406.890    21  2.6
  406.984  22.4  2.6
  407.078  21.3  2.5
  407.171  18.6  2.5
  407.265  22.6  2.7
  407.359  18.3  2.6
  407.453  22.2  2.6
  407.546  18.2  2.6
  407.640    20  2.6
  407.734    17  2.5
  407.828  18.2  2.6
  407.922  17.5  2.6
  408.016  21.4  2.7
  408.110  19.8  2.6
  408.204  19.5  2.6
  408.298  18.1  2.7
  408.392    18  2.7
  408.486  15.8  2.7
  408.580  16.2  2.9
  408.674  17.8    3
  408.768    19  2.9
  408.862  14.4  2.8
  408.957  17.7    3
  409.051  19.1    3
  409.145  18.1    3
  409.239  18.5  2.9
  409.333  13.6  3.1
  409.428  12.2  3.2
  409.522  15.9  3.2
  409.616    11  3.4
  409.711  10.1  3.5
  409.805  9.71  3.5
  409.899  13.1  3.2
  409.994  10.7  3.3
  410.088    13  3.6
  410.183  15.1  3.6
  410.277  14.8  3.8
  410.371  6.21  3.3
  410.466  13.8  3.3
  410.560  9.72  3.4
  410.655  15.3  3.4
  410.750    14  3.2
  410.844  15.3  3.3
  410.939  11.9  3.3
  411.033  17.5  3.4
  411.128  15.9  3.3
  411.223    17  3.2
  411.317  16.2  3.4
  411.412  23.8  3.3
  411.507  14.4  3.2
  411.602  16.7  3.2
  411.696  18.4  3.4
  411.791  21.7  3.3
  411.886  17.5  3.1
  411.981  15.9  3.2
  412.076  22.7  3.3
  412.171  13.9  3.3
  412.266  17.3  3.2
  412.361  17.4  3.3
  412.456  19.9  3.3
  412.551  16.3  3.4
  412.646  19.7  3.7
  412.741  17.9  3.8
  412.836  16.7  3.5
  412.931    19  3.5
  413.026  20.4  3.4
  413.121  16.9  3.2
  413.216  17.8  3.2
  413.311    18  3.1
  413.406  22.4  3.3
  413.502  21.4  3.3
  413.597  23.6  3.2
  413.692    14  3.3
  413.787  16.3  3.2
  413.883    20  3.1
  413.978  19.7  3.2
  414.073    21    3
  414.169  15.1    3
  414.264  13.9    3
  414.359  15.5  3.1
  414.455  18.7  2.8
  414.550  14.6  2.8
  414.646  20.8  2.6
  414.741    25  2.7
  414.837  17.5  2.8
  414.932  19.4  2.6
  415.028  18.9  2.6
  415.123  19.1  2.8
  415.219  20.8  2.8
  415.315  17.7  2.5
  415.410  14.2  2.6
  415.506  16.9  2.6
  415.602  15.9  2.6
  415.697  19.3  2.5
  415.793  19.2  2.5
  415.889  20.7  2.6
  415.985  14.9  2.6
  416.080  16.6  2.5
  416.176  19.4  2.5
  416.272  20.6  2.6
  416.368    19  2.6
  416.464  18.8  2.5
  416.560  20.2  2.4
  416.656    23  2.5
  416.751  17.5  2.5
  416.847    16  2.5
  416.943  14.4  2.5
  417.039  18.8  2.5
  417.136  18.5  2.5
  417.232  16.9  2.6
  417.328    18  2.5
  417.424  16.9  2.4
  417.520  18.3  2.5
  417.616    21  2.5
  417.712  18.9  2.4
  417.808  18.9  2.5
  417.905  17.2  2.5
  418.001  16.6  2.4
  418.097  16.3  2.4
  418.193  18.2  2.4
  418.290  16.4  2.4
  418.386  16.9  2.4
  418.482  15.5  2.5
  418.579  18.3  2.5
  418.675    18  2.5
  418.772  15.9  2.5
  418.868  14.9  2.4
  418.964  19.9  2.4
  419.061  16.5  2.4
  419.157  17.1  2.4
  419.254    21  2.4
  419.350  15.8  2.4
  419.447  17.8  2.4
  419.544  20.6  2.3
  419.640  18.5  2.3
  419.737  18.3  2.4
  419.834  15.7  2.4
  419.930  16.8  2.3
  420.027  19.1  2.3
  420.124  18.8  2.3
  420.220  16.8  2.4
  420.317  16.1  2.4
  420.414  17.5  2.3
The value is 0.72 nm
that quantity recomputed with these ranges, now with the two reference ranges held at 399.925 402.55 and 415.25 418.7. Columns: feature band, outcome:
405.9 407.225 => -0.10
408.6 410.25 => 0.35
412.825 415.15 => -0.06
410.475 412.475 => 0.19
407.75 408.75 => 0.03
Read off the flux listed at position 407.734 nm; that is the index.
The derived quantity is 17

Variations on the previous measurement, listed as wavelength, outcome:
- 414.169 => 15.1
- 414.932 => 19.4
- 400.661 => 22.2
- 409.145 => 18.1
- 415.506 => 16.9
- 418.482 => 15.5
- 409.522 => 15.9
